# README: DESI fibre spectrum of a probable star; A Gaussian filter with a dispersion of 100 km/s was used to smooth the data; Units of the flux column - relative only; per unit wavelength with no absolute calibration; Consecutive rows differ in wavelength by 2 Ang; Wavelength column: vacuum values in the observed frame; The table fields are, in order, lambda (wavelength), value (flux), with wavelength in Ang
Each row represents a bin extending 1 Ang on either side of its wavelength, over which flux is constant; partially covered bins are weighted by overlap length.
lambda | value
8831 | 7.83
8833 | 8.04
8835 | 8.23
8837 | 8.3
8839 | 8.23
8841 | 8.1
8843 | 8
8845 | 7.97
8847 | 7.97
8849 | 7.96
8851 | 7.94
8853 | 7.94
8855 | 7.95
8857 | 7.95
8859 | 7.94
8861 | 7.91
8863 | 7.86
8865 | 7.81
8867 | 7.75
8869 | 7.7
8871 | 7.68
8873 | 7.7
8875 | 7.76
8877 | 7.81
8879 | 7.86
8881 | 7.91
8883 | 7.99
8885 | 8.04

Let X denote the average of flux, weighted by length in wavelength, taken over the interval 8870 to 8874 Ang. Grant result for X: 7.69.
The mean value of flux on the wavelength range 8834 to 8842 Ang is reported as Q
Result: 8.21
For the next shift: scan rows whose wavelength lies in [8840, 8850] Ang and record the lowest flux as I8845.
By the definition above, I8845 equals 7.96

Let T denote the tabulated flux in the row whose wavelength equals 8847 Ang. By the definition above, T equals 7.97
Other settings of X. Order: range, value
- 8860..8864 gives 7.88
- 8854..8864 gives 7.92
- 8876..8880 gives 7.83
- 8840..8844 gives 8.05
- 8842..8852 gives 7.97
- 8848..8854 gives 7.95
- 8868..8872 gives 7.69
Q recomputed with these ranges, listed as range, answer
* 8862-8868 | 7.81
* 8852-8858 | 7.95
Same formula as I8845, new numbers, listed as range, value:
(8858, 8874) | 7.68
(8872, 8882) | 7.7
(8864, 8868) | 7.75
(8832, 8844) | 8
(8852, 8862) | 7.91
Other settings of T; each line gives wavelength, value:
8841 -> 8.1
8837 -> 8.3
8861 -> 7.91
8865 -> 7.81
